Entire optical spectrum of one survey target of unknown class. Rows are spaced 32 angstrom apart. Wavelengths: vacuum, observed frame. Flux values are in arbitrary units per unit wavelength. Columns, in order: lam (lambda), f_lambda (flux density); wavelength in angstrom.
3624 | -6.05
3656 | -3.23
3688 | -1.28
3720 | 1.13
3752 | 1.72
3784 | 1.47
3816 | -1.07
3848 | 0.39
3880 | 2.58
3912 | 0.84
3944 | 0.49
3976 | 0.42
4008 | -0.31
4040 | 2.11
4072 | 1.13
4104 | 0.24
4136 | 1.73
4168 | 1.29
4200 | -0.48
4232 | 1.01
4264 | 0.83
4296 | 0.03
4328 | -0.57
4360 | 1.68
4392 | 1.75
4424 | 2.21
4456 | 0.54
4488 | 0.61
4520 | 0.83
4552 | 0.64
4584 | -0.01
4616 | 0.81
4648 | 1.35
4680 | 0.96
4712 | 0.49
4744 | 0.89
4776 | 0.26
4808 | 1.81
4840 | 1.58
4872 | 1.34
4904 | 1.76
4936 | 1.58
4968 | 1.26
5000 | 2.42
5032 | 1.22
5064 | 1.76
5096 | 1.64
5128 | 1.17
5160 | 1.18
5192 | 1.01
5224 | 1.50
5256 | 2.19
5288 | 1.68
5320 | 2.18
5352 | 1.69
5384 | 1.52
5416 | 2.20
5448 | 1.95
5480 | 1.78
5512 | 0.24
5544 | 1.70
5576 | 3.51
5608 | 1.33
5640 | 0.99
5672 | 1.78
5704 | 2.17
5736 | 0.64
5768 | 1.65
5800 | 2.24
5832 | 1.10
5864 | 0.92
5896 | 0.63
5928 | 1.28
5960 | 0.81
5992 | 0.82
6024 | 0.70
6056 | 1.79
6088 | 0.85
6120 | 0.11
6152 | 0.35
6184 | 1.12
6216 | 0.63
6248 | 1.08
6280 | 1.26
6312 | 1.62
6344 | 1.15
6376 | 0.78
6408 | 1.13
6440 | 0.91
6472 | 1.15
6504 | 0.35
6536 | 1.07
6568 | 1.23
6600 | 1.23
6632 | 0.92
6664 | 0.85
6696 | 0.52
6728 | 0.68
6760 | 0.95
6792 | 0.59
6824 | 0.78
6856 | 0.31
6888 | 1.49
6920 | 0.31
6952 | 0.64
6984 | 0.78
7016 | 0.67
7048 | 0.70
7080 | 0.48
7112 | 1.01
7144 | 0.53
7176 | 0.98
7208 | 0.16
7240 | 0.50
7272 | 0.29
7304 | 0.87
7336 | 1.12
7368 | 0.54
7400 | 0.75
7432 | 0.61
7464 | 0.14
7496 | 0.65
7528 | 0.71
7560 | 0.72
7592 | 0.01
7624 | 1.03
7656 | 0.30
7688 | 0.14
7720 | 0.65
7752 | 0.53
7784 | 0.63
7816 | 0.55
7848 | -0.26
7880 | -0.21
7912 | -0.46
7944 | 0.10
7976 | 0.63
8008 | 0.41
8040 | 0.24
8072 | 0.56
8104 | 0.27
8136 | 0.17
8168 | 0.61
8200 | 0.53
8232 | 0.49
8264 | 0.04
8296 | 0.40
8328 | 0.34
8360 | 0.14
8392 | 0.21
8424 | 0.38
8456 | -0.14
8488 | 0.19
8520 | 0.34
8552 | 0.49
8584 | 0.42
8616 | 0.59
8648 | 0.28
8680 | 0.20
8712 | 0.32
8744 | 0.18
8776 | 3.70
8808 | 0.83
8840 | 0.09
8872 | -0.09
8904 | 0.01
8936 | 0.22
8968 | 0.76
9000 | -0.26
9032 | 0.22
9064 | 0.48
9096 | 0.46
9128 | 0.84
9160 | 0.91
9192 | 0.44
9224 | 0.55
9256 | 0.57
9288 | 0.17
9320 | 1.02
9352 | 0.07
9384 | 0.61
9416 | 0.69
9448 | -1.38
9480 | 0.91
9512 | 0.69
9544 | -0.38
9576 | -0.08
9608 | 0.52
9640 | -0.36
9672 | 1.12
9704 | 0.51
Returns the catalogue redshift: 1.36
